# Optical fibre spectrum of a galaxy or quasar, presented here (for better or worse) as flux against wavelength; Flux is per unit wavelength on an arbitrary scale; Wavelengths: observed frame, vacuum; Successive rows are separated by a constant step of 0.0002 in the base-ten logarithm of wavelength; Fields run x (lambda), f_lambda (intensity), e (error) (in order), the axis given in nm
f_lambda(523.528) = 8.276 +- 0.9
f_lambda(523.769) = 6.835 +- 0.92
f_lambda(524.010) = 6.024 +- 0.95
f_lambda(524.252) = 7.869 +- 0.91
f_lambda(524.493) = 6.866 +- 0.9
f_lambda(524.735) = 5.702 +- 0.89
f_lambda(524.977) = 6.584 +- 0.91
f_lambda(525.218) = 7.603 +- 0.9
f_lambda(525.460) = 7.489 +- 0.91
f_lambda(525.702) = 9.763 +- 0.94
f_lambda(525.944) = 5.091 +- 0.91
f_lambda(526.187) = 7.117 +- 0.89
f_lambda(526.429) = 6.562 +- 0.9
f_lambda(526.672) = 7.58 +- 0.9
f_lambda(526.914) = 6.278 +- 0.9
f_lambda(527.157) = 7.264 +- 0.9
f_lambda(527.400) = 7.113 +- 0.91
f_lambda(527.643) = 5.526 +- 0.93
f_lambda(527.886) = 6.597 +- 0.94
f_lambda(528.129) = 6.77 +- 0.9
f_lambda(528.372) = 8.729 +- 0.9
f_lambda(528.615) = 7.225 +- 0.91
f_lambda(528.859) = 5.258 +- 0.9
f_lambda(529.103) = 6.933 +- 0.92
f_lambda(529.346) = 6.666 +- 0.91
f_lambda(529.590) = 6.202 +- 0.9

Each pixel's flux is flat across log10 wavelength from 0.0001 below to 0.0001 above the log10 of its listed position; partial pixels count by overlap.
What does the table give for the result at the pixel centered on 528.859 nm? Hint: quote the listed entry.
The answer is 5.258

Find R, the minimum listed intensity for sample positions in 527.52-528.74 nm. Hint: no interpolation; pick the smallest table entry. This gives 5.526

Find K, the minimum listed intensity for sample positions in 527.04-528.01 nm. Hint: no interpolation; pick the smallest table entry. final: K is 5.526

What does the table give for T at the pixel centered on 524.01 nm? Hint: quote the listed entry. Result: 6.024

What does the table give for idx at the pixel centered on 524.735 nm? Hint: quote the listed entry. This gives 5.702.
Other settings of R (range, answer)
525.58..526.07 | 5.091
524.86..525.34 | 6.584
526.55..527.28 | 6.278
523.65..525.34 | 5.702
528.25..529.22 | 5.258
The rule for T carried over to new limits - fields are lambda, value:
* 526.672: 7.58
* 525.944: 5.091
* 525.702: 9.763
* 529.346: 6.666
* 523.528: 8.276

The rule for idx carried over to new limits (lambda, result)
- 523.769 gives 6.835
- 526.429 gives 6.562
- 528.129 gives 6.77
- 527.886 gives 6.597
